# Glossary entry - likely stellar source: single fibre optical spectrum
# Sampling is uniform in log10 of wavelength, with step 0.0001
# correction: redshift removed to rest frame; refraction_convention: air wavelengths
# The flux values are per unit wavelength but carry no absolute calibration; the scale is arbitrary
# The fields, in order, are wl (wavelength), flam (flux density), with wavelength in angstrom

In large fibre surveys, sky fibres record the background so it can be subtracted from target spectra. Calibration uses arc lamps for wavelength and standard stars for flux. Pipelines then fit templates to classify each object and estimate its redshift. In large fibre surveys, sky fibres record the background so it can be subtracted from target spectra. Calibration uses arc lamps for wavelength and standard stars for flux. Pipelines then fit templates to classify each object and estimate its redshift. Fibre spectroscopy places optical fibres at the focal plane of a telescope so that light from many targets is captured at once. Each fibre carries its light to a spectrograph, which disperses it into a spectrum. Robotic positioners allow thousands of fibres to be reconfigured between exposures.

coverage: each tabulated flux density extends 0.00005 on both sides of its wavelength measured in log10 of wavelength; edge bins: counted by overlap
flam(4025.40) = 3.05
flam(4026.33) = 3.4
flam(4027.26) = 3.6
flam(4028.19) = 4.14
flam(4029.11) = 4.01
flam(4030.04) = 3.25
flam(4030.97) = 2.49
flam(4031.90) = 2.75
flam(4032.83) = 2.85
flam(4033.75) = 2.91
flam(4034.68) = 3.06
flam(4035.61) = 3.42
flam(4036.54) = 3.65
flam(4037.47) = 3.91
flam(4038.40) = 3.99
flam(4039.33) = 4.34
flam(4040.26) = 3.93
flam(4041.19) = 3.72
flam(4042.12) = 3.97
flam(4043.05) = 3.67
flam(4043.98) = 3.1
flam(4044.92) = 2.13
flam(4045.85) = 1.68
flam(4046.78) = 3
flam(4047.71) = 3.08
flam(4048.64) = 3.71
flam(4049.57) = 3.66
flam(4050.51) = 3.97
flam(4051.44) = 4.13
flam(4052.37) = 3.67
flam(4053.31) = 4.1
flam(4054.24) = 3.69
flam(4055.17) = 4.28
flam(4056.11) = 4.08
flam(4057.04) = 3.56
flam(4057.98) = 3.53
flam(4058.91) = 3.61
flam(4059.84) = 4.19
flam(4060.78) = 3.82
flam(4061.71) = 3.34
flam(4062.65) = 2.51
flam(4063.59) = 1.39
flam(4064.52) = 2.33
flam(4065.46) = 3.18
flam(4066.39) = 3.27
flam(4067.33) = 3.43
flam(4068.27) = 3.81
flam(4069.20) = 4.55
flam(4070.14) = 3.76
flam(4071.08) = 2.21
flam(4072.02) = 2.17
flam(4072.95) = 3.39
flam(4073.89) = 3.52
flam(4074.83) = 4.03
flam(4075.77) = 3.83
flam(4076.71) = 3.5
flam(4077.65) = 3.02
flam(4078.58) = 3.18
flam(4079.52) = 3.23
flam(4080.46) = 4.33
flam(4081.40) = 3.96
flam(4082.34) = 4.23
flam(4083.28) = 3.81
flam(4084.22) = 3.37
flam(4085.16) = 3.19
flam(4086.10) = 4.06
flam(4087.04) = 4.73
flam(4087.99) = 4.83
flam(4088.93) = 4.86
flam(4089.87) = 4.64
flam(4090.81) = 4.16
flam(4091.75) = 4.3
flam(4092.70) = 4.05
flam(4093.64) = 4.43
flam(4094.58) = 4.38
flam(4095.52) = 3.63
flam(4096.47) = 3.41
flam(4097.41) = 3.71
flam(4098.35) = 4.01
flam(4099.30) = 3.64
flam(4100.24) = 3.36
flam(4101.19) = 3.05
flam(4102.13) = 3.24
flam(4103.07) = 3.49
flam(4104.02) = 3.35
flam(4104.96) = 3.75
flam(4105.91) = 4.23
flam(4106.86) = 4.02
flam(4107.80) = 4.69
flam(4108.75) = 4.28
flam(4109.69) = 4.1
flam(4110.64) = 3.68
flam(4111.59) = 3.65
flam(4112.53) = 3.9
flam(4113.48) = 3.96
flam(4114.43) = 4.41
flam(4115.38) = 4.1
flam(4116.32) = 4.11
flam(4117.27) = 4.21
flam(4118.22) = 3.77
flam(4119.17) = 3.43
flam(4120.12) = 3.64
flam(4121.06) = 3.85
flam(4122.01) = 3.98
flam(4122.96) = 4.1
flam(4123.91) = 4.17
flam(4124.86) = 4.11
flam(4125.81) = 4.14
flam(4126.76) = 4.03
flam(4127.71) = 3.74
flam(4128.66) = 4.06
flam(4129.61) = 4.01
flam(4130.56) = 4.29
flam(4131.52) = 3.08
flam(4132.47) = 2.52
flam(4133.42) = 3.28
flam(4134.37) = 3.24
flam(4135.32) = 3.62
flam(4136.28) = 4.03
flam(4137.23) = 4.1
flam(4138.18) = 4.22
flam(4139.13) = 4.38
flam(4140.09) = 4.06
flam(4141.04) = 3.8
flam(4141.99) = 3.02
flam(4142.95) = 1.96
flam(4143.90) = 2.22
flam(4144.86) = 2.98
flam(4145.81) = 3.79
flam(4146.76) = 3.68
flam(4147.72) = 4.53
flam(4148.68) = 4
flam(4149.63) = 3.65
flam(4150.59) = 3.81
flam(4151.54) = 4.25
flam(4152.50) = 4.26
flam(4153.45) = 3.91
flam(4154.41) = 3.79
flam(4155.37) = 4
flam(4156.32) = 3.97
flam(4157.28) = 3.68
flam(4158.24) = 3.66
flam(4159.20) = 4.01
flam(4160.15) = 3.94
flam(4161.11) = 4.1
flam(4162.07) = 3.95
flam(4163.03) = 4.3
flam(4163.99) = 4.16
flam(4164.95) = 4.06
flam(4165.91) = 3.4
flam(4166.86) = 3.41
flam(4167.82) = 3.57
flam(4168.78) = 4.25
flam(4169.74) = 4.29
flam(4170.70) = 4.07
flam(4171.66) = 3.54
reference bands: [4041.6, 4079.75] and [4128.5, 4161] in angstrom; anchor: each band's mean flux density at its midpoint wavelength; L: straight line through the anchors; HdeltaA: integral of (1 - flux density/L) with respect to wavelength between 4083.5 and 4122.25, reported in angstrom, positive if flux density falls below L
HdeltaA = -4.4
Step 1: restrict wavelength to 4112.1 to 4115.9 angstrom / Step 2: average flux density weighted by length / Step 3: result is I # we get 4.09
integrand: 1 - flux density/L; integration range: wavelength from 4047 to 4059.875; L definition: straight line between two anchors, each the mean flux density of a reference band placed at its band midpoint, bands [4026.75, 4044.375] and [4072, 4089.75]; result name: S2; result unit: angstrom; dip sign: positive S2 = -0.5 angstrom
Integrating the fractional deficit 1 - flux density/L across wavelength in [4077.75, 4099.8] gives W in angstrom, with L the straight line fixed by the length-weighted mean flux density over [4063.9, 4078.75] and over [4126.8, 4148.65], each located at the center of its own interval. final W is -4.0 angstrom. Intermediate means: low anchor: 3.31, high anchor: 3.59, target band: 3.99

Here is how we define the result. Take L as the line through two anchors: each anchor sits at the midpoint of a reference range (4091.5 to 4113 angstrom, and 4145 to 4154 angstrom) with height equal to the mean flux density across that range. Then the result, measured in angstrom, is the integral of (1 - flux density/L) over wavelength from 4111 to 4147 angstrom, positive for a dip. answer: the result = 1.6 angstrom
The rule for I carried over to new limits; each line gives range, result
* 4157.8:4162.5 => 3.94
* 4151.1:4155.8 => 4.04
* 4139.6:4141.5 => 3.93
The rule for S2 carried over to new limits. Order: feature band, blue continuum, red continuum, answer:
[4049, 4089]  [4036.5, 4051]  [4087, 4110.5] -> 1.2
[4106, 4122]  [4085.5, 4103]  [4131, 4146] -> -1.1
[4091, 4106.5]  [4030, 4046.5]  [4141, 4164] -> -1.1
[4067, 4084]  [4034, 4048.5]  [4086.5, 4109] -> 0.9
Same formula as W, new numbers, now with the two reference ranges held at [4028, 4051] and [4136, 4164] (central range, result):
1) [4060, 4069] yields 0.96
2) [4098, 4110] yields -0.52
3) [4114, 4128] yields -1.14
